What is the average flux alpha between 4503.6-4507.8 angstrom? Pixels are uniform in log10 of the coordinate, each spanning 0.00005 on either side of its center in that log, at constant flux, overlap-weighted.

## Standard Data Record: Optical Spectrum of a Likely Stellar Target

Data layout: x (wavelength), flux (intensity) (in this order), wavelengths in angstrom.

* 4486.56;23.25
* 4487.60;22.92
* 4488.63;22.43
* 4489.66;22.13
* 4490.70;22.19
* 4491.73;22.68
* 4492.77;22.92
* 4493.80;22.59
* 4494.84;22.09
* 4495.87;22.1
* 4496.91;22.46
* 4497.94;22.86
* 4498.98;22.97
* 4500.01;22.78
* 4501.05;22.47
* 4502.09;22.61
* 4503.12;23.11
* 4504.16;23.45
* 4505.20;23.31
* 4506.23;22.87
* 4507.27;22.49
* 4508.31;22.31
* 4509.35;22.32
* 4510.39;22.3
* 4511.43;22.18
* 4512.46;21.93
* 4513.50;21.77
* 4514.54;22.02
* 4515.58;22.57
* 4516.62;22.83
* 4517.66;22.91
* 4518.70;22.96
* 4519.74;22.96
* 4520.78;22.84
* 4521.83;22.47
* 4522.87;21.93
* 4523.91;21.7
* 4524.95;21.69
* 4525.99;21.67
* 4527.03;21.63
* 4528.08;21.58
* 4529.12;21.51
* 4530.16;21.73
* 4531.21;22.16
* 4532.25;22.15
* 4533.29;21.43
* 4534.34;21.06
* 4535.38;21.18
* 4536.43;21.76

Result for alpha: 23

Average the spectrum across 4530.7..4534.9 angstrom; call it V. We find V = 21.7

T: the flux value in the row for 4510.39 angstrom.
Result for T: 22.3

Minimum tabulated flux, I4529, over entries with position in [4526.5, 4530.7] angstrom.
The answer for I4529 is 21.51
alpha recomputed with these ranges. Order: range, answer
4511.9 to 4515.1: 22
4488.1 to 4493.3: 22.5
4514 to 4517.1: 22.5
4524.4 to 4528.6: 21.6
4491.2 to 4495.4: 22.6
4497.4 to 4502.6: 22.7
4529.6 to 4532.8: 22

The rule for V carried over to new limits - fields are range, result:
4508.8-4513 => 22.2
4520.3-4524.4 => 22.2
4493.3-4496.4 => 22.2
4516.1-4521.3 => 22.9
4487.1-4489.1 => 22.7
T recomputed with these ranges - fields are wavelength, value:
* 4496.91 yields 22.46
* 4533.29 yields 21.43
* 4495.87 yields 22.1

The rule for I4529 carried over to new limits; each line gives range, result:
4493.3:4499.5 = 22.09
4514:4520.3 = 22.02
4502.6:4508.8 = 22.31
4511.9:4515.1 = 21.77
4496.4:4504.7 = 22.46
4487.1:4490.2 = 22.13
